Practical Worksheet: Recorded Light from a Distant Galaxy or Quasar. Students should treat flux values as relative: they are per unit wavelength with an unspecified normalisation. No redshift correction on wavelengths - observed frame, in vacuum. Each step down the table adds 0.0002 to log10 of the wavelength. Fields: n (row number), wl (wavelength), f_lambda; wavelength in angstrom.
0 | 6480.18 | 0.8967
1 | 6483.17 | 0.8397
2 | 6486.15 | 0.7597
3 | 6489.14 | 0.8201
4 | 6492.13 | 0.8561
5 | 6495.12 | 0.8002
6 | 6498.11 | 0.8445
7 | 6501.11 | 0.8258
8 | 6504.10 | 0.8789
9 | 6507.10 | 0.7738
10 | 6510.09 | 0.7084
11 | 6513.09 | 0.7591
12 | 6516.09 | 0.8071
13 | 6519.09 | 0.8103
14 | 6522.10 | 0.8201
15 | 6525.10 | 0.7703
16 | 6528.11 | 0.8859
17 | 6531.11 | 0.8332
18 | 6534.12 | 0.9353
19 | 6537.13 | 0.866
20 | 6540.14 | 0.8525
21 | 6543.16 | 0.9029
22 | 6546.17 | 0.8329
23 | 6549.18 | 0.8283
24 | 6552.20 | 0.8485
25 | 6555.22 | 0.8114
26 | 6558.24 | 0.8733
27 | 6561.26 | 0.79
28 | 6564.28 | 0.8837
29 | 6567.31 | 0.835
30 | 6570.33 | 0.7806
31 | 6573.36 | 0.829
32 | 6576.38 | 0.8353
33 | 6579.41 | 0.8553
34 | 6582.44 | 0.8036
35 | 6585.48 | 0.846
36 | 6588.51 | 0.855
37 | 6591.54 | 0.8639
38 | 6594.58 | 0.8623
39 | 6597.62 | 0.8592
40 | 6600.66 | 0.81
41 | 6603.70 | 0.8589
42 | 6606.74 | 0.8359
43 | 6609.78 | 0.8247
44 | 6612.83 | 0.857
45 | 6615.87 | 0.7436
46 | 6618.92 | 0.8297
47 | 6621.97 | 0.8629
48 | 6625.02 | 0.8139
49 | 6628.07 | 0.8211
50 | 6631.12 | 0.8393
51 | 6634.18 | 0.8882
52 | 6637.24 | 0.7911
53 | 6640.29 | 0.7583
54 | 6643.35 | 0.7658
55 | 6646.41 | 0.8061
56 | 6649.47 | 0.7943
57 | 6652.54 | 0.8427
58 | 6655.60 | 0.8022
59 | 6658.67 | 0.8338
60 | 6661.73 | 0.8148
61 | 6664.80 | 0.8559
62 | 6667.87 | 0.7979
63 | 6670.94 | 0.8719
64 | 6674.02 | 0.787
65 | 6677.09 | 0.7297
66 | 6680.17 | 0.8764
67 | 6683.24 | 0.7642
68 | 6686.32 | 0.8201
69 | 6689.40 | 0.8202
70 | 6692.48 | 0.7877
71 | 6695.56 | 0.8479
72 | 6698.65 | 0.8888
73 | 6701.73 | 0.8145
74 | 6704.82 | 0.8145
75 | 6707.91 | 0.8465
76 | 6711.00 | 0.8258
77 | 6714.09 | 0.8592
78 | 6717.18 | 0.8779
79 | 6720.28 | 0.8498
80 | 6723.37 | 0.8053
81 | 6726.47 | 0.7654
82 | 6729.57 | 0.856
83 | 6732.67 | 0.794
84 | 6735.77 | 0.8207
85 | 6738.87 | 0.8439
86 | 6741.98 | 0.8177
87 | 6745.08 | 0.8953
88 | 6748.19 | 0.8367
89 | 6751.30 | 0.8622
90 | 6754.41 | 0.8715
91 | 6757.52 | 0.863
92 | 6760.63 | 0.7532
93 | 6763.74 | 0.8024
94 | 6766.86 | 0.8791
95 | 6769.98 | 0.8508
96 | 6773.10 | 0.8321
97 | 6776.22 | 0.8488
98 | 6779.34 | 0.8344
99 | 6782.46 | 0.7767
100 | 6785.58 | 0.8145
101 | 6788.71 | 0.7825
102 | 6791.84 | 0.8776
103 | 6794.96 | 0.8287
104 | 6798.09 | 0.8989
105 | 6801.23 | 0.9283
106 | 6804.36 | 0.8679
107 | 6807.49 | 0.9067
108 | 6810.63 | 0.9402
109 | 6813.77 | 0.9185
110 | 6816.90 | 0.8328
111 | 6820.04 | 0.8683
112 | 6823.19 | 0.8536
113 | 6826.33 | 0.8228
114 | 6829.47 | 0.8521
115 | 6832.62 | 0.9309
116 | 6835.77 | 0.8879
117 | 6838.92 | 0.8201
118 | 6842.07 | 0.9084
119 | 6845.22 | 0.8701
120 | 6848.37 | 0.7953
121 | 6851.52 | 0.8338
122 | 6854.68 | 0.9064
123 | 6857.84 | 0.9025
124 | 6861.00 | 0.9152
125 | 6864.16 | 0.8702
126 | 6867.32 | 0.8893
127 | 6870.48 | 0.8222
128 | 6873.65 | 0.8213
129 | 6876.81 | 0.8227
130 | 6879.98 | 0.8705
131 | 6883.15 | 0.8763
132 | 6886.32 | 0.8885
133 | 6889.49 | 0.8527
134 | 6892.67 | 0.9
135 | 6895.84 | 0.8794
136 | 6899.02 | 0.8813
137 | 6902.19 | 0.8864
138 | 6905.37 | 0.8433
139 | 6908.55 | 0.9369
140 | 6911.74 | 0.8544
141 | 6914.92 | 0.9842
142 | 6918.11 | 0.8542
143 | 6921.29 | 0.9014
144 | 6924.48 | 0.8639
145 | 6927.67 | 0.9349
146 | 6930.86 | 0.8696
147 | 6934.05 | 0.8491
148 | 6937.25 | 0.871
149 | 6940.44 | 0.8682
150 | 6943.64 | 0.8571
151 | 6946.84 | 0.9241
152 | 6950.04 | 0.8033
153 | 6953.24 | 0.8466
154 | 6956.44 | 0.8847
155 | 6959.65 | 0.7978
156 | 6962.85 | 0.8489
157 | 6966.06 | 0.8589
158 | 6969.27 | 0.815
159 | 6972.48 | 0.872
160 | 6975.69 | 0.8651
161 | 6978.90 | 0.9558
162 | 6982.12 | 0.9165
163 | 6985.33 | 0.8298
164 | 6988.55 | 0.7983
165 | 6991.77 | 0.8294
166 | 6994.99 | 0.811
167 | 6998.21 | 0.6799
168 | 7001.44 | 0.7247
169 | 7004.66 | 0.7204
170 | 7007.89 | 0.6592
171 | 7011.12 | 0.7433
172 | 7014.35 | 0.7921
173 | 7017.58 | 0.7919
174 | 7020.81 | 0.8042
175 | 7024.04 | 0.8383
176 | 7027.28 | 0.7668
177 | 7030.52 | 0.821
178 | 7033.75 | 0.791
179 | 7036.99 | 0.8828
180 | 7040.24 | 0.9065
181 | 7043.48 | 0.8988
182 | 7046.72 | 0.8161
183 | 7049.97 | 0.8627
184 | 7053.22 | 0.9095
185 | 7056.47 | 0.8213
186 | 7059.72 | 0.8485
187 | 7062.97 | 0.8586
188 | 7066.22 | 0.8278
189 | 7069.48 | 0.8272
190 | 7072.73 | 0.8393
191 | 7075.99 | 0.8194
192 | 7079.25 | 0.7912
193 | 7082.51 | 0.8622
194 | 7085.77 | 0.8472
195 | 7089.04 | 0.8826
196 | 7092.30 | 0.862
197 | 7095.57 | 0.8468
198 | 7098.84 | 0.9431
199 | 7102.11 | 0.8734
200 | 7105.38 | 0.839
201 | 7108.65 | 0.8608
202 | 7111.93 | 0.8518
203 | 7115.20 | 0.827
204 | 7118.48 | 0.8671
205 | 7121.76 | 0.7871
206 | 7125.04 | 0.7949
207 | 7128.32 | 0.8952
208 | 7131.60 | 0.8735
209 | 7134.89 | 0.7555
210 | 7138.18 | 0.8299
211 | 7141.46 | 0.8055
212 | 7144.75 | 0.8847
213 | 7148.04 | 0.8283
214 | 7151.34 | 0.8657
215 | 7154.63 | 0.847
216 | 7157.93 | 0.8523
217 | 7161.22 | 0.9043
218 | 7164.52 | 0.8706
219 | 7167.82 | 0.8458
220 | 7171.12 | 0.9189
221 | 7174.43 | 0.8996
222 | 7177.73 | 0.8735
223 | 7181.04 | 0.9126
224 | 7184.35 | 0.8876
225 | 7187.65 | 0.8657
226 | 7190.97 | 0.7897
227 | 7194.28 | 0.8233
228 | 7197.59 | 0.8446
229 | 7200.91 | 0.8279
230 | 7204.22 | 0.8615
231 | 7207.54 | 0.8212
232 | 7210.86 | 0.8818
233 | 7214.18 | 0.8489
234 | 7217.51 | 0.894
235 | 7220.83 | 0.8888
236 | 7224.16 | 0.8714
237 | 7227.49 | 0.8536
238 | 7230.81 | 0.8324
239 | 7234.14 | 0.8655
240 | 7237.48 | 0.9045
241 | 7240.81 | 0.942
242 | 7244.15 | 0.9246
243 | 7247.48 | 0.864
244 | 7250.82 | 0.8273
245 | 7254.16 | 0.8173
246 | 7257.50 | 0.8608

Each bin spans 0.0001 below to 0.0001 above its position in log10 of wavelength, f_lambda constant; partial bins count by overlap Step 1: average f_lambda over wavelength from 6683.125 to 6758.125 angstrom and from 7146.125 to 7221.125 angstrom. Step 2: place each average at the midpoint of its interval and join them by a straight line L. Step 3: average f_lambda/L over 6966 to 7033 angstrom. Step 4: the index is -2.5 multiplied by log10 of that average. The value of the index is 0.06 mag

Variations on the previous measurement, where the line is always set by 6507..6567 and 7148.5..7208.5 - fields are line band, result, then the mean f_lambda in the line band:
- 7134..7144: 0.07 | 0.808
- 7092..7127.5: 0.01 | 0.851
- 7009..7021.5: 0.10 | 0.776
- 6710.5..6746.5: 0.01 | 0.834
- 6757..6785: 0.02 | 0.825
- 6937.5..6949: -0.03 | 0.878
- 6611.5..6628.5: 0.02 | 0.821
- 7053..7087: 0.02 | 0.838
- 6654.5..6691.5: 0.03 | 0.814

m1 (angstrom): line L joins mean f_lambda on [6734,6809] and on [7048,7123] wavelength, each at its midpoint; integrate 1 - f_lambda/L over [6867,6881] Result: 0.1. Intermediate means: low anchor 0.845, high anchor 0.85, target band 0.84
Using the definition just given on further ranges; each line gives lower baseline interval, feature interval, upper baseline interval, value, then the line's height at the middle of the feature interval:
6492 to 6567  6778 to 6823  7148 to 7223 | -0.9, 0.845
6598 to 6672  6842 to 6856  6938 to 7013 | -0.6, 0.822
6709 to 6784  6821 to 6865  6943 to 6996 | -1.4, 0.843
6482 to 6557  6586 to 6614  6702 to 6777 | -0.6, 0.83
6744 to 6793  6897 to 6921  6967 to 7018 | -2.3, 0.814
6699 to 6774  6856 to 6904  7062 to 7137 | -1.9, 0.839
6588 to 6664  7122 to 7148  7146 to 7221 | 0.9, 0.86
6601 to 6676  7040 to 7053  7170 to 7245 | -0.2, 0.856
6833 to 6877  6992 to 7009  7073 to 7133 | 2.5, 0.857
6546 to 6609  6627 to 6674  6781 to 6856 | 1.5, 0.846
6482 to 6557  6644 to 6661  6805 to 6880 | 0.6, 0.844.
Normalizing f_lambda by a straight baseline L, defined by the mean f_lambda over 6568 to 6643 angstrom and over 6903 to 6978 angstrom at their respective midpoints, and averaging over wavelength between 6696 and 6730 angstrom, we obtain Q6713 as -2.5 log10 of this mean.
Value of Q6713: 0.01 mag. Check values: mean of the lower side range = 0.829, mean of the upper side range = 0.871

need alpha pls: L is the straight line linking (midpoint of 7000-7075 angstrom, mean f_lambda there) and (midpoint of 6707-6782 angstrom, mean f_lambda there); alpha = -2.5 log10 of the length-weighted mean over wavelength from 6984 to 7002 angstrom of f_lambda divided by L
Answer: 0.05 mag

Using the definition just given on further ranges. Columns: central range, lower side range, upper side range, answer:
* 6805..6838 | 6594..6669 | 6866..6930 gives -0.02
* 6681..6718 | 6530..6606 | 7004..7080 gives 0.01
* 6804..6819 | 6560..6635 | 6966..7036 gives -0.10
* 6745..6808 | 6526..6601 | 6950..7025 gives -0.02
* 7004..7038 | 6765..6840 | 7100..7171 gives 0.09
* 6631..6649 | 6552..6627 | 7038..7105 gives 0.04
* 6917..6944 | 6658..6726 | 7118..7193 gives -0.04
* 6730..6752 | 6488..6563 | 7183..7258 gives 0.00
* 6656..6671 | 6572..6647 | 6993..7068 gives 0.00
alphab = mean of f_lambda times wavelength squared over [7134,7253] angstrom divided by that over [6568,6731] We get 1.22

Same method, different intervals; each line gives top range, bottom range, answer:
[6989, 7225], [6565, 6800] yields 1.15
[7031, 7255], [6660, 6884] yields 1.13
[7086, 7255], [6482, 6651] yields 1.24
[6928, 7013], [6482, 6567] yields 1.14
